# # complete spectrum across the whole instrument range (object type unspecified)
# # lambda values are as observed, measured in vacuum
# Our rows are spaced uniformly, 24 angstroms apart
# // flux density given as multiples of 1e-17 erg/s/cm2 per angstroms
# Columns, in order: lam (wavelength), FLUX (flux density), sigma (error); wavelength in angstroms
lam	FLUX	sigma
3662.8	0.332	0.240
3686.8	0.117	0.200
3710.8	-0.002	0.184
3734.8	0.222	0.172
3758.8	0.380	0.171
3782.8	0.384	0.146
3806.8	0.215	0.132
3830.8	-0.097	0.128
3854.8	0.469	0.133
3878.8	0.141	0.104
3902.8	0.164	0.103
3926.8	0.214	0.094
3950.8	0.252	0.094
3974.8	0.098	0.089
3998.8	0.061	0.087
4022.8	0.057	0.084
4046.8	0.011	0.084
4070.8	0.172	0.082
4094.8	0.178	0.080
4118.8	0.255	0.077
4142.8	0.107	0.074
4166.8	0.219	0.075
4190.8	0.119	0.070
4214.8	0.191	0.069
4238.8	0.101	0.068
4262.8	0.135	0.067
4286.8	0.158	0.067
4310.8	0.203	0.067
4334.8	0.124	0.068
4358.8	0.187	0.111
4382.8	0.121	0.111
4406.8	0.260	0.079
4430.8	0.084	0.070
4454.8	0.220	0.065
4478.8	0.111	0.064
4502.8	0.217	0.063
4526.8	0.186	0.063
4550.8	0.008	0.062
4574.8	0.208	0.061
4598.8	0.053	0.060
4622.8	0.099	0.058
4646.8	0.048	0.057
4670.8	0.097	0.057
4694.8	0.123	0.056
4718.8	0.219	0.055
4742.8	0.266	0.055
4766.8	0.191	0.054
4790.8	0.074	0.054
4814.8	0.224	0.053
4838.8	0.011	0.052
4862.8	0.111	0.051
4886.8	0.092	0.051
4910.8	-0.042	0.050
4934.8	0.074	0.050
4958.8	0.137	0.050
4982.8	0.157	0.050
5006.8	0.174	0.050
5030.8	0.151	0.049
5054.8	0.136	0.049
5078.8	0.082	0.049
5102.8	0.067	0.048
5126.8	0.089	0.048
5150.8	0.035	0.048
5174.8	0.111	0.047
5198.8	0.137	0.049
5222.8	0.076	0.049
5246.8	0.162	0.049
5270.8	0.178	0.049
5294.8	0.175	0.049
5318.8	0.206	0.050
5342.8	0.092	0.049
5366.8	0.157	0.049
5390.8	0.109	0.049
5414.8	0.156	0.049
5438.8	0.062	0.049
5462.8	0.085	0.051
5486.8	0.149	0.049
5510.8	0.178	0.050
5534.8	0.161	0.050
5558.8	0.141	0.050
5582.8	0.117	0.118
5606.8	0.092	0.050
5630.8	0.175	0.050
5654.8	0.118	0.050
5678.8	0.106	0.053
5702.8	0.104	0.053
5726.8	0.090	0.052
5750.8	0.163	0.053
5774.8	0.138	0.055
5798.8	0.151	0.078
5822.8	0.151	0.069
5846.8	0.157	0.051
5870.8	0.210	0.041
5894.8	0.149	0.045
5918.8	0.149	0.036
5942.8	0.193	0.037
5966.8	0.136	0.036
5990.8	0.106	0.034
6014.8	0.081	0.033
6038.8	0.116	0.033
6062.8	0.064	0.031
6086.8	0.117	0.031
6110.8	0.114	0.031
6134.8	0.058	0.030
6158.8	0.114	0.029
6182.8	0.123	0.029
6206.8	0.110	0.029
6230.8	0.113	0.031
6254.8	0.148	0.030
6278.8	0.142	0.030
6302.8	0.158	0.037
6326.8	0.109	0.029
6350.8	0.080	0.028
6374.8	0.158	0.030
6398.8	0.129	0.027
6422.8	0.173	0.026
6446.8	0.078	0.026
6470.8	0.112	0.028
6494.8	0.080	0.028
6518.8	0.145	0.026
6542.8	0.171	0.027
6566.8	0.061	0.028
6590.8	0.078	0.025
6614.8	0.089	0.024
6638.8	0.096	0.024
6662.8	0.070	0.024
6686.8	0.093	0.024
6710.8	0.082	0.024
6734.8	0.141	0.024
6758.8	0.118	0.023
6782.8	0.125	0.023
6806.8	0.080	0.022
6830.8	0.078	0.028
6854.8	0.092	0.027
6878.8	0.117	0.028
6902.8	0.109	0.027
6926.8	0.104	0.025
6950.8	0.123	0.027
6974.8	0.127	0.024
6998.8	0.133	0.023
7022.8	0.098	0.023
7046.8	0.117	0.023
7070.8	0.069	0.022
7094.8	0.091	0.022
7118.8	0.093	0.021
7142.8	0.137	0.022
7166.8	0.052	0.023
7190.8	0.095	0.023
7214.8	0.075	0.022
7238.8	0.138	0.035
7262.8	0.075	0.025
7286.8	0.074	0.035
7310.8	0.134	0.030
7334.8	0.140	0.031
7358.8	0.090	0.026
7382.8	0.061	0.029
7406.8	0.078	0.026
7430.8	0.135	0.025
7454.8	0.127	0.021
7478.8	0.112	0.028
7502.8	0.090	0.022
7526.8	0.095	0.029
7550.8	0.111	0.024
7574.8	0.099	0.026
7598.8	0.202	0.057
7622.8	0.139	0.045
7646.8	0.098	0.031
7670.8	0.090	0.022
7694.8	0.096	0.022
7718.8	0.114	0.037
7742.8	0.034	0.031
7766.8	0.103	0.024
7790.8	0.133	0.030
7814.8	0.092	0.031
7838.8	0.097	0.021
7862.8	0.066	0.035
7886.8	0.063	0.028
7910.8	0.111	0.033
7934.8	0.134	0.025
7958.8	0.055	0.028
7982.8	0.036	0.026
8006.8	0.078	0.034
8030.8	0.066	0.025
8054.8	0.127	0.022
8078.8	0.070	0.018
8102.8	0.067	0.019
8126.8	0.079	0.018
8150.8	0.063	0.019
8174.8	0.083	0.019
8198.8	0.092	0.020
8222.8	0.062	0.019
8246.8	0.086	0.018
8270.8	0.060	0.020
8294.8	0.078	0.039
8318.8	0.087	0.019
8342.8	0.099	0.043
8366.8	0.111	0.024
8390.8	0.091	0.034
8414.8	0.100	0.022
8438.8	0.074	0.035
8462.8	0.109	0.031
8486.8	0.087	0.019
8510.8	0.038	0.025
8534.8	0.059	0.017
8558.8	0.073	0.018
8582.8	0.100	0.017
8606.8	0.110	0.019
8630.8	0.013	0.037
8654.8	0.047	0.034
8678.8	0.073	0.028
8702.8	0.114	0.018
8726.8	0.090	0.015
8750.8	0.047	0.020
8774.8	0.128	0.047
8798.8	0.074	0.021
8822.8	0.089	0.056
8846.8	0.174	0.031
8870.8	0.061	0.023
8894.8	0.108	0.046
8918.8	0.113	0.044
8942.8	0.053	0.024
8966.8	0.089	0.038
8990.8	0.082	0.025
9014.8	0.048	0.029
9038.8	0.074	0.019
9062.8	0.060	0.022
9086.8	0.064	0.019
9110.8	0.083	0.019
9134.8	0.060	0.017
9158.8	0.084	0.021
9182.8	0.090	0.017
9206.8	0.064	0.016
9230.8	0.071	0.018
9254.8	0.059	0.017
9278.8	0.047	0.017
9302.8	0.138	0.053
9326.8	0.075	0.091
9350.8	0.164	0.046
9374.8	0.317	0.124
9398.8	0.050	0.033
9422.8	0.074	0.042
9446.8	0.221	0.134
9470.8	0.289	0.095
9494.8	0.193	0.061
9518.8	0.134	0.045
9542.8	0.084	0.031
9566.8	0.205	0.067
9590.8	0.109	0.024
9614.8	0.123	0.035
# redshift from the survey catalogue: 1.60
